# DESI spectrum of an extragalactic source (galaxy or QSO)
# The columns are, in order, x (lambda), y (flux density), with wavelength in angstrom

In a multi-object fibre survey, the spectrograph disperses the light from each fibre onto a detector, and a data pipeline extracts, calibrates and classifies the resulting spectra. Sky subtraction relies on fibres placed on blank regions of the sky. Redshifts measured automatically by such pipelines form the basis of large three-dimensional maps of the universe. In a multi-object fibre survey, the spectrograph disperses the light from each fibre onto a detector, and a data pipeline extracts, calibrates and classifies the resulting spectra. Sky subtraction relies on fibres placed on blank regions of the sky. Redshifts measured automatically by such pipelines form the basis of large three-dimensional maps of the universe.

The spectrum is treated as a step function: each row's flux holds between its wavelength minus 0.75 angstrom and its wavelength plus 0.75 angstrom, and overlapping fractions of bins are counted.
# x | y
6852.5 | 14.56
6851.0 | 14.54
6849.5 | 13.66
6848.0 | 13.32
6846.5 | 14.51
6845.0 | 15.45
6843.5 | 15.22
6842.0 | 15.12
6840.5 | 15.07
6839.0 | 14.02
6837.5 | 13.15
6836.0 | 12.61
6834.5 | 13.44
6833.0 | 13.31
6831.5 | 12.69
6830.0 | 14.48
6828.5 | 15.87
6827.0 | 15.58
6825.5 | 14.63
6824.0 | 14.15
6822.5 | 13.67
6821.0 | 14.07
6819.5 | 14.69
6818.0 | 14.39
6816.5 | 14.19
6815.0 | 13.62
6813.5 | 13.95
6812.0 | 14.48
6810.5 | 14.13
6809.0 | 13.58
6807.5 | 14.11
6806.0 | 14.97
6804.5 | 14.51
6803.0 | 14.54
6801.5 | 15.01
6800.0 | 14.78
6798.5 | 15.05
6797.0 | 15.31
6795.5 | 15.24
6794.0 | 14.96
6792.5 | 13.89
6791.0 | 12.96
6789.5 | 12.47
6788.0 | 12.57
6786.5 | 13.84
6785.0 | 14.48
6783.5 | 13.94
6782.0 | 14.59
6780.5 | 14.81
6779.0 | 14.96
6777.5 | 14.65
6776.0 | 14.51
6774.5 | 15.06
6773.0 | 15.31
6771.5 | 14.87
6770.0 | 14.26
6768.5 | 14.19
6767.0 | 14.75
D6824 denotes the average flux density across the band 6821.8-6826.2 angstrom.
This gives 14.2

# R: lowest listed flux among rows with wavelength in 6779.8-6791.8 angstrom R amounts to 12.47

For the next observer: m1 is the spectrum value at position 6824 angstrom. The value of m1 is 14.15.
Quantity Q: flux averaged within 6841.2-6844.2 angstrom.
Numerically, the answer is 15.2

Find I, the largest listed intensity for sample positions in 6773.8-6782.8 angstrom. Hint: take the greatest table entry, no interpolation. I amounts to 15.06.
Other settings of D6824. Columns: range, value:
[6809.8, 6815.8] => 14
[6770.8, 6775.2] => 15.1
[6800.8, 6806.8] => 14.7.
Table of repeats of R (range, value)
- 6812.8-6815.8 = 13.62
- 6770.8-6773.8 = 14.87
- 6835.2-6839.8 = 12.61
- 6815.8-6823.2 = 13.67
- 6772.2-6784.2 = 13.94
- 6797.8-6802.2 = 14.78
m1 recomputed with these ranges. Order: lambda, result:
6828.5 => 15.87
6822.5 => 13.67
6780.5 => 14.81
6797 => 15.31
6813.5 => 13.95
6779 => 14.96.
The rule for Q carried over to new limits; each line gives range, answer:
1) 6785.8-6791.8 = 13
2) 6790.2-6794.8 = 13.9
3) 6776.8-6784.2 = 14.6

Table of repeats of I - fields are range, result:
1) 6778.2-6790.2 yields 14.96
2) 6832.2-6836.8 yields 13.44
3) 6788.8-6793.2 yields 13.89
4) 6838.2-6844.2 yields 15.22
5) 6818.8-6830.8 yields 15.87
